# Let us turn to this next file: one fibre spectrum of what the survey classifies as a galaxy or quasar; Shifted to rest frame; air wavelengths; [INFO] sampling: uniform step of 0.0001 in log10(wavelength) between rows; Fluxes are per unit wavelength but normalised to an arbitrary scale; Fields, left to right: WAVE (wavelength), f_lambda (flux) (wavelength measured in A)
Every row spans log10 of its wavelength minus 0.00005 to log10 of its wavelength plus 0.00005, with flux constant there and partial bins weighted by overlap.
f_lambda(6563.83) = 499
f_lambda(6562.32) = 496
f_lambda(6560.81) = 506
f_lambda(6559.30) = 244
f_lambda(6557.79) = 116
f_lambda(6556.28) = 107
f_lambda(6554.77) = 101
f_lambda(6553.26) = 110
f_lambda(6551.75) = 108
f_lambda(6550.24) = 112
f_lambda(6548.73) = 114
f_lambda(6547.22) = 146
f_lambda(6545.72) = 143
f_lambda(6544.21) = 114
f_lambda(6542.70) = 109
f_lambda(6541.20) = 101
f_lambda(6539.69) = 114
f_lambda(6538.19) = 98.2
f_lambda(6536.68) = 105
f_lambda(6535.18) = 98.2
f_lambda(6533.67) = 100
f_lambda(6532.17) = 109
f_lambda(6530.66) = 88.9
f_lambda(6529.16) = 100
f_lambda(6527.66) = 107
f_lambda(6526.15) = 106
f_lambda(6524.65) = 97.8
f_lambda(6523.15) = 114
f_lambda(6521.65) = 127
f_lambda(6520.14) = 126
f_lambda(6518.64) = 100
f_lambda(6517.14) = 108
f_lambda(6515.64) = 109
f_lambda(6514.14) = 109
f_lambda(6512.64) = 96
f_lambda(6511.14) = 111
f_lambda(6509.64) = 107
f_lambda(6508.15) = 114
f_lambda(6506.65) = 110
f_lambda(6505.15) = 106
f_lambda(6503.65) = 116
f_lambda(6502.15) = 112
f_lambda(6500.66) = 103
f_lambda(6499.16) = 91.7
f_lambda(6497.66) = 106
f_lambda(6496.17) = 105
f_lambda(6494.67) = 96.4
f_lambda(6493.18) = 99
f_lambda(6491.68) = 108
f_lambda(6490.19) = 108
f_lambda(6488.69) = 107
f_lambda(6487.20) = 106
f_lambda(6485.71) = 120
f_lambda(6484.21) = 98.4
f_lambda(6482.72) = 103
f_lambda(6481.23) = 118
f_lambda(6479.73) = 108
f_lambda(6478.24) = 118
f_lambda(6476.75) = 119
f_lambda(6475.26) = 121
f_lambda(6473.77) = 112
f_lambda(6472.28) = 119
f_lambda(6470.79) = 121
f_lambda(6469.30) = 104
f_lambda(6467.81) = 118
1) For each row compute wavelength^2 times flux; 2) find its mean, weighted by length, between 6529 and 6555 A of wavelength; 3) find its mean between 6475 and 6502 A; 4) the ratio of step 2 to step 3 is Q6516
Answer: 1.0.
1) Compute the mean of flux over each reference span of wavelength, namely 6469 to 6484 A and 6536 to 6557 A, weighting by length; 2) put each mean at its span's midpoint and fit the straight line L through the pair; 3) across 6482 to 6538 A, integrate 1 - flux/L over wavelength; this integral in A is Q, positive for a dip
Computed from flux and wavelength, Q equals 3.7 A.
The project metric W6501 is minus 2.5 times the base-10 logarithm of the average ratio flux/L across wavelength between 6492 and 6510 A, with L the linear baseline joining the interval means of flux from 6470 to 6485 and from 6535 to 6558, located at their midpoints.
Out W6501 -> 0.08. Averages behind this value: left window 114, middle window 106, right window 113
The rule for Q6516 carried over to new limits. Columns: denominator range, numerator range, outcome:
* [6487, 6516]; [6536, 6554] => 1.10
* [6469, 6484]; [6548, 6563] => 1.80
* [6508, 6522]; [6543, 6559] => 1.11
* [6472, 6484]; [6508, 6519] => 0.95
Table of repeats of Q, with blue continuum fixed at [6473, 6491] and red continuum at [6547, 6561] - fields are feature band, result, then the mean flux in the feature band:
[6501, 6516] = 2.1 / 109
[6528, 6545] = 4.7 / 104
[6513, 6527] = 2.4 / 110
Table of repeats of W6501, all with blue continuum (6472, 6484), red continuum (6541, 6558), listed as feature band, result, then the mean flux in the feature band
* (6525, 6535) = 0.14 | 101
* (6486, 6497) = 0.09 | 105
